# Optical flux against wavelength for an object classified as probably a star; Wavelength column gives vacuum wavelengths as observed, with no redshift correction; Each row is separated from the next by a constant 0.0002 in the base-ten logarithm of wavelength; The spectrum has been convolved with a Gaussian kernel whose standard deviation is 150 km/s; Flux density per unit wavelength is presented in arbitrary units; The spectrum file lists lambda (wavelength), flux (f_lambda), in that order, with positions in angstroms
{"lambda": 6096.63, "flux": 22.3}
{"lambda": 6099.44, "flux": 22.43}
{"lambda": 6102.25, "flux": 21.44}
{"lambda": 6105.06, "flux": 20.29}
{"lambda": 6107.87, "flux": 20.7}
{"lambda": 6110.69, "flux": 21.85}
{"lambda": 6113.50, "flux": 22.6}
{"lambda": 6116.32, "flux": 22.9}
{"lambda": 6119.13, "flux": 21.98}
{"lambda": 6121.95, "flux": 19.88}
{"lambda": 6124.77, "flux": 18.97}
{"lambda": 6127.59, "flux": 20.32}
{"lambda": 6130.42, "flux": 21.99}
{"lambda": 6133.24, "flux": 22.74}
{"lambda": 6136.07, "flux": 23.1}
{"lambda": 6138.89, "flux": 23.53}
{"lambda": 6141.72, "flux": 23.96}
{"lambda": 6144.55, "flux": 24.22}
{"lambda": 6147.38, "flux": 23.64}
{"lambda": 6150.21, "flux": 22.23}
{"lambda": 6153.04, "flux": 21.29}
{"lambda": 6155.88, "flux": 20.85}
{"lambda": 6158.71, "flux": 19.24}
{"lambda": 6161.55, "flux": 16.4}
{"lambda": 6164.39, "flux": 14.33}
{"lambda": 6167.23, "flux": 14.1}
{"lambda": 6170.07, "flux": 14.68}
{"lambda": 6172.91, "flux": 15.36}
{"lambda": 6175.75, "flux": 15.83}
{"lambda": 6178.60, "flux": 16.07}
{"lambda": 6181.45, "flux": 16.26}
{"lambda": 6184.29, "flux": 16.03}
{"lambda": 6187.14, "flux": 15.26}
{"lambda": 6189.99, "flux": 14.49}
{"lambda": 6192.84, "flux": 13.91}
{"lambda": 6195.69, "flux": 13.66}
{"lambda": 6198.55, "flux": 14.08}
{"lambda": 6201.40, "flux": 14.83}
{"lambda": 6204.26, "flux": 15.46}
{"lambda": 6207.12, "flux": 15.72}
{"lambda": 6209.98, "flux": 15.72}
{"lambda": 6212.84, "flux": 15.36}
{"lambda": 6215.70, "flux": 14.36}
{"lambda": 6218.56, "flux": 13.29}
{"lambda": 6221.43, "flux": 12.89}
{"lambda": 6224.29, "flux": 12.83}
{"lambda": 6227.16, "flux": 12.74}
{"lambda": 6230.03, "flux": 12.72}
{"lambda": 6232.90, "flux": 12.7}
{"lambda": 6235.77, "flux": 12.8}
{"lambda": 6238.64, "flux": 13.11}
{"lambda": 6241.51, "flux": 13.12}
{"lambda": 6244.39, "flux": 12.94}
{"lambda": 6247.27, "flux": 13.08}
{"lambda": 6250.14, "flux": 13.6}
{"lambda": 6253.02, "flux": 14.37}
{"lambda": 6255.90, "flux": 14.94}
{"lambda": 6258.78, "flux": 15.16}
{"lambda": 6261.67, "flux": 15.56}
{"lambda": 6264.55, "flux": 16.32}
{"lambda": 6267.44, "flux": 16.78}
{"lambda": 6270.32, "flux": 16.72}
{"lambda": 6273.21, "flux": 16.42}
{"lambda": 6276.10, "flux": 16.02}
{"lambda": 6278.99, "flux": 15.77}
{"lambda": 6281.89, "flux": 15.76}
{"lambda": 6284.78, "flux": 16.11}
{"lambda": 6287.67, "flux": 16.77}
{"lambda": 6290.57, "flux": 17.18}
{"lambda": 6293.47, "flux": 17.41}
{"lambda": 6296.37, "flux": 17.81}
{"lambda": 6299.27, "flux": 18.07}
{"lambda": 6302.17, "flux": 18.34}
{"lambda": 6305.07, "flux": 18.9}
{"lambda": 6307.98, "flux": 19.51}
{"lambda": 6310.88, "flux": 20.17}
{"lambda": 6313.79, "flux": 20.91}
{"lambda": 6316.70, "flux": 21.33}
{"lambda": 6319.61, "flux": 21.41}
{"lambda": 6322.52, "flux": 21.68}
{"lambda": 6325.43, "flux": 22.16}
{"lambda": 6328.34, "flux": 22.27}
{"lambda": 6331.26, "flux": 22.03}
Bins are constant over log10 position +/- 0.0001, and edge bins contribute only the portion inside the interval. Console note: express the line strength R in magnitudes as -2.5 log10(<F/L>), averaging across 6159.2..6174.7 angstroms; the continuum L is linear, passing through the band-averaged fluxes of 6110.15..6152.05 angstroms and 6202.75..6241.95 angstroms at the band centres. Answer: 0.24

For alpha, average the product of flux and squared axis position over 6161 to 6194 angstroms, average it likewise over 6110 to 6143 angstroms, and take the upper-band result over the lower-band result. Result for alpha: 0.70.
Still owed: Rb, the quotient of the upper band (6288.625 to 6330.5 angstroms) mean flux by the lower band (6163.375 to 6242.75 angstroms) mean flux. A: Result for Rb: 1.4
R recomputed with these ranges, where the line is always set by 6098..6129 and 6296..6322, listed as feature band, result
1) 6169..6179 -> 0.32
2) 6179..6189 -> 0.29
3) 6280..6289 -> 0.23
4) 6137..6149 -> -0.14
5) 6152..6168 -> 0.18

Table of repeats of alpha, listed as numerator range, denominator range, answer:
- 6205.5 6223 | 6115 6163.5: 0.69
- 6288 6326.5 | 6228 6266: 1.43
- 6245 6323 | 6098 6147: 0.82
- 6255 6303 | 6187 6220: 1.16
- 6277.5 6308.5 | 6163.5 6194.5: 1.19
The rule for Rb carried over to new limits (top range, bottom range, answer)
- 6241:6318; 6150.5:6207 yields 1.04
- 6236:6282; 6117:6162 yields 0.69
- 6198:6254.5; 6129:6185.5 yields 0.71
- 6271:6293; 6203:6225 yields 1.13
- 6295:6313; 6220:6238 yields 1.48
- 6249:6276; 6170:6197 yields 1.03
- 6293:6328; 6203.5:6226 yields 1.39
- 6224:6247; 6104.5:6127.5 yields 0.61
